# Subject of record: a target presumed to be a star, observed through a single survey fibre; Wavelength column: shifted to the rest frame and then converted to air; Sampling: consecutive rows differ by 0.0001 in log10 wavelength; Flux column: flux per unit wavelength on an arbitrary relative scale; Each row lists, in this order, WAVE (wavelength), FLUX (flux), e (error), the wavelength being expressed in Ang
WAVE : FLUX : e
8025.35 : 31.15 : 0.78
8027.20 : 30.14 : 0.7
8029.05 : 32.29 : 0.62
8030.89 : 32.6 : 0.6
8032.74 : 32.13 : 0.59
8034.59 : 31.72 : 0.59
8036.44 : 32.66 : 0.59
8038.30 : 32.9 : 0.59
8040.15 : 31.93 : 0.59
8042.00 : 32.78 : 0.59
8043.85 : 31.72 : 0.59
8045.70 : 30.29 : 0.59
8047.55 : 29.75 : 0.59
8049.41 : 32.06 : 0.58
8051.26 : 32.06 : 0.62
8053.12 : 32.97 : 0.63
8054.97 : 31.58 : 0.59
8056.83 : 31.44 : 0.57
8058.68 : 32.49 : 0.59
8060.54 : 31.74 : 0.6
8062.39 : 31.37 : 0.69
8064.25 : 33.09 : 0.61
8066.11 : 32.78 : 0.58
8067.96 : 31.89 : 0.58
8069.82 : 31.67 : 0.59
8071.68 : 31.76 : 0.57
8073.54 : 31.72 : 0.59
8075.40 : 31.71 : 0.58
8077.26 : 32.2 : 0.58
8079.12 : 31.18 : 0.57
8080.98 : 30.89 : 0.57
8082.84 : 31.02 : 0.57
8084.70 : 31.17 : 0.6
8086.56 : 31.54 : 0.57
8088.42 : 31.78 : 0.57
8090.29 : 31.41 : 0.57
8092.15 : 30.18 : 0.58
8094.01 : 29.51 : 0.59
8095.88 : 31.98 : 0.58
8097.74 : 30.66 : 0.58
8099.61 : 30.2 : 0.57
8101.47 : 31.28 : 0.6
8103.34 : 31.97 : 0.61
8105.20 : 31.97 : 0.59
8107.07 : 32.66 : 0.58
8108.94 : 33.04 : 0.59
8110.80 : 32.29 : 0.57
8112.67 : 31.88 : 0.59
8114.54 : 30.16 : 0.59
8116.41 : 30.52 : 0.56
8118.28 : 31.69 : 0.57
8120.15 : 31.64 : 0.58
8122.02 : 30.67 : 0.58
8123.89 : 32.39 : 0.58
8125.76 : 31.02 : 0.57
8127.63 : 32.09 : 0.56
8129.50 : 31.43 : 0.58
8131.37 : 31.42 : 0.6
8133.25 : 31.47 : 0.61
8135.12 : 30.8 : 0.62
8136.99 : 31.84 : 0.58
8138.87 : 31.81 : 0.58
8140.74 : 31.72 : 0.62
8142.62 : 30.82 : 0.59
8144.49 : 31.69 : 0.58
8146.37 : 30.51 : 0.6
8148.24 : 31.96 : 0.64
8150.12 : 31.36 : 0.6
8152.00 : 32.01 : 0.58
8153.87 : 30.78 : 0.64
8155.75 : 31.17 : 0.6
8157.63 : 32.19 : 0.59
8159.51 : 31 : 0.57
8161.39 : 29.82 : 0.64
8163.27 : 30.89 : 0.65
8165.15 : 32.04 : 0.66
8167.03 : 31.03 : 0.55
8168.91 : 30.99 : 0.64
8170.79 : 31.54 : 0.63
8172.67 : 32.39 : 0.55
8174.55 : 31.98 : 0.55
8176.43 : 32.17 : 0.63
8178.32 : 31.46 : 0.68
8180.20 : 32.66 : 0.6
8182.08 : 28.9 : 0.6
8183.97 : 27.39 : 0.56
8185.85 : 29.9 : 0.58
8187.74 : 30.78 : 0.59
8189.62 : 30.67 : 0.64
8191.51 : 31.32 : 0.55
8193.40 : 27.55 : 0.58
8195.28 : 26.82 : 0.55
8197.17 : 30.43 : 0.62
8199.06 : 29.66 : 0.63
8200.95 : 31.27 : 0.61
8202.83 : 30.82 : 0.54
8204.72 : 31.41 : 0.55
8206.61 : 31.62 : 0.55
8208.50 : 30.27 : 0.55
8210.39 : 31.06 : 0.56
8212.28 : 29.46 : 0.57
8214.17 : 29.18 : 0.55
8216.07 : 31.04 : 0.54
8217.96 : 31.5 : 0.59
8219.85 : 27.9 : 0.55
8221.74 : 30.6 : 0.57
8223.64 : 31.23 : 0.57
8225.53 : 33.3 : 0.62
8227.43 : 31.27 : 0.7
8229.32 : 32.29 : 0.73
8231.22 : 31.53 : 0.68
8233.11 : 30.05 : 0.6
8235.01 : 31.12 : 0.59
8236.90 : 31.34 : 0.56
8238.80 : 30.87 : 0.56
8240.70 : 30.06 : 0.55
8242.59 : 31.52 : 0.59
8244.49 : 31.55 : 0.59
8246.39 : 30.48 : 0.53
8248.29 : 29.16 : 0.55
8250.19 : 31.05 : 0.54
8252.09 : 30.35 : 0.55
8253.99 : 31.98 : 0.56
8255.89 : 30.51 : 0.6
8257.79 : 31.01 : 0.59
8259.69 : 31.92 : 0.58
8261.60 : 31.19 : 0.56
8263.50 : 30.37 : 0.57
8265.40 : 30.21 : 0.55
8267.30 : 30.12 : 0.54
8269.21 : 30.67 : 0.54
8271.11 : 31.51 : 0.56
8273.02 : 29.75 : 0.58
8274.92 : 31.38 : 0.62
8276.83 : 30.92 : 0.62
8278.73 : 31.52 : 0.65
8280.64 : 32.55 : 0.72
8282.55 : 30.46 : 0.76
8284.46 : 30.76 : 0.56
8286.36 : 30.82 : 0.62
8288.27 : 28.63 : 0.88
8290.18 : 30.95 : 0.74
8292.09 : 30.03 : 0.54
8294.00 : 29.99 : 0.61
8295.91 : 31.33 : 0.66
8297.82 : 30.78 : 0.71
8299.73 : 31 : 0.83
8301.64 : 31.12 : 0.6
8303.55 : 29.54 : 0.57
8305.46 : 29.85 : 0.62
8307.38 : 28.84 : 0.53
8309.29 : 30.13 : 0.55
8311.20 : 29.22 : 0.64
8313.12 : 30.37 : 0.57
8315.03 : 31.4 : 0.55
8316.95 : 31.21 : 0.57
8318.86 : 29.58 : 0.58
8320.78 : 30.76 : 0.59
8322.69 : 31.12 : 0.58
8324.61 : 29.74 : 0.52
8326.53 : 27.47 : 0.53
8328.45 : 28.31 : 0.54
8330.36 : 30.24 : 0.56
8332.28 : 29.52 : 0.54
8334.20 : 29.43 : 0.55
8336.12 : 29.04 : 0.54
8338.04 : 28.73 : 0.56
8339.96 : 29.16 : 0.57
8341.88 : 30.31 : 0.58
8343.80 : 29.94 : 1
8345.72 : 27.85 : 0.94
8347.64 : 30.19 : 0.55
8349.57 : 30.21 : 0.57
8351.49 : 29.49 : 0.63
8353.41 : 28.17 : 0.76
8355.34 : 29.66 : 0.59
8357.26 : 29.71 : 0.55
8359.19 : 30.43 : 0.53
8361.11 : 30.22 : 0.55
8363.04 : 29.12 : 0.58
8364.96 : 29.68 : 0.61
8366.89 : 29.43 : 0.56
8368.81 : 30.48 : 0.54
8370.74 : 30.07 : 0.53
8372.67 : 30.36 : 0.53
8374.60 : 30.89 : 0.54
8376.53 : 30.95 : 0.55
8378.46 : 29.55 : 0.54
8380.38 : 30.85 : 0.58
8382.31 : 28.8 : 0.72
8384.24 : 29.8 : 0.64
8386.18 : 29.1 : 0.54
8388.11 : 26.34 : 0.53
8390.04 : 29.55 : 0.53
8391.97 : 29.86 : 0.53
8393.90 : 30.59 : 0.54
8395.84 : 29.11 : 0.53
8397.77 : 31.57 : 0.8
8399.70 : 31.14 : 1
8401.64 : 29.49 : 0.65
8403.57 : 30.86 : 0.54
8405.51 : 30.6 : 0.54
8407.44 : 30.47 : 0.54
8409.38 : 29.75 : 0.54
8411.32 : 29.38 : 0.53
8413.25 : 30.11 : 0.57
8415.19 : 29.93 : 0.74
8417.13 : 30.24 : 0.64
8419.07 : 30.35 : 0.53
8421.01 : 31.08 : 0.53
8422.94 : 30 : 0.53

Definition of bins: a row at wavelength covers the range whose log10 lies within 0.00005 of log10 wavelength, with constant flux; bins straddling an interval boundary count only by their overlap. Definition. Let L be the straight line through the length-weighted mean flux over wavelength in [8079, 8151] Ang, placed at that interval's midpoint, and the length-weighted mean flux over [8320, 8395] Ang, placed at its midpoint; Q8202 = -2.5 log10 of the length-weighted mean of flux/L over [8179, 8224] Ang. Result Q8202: 0.02 mag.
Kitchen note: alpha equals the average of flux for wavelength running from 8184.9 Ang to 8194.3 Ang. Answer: 30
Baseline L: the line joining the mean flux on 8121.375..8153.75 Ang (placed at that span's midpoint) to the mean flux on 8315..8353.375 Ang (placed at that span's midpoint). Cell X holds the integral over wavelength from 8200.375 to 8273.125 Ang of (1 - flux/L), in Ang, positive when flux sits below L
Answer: -0.76 Ang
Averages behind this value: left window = 31.5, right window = 29.6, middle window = 30.8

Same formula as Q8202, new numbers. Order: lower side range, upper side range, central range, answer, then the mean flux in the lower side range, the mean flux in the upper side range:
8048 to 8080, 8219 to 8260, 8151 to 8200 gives 0.02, 31.9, 31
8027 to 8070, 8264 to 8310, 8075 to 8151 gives 0.01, 32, 30.5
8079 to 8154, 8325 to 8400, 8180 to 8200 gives 0.05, 31.4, 29.6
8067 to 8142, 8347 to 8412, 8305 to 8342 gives 0.02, 31.5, 29.9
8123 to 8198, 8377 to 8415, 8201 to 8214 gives 0.00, 31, 29.9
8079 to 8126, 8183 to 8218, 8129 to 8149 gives -0.02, 31.3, 30.1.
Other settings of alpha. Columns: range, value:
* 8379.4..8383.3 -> 29.9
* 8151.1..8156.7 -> 31.3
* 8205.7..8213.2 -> 30.6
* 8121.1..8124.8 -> 31.5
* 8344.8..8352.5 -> 29.4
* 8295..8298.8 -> 31.1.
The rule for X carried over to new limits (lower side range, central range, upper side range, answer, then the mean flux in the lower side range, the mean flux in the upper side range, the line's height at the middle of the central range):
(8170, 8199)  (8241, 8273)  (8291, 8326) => -0.5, 30.4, 30.3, 30.3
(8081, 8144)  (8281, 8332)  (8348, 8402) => 0.1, 31.4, 29.8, 30.2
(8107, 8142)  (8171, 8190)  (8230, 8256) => 0.2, 31.6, 30.9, 31.2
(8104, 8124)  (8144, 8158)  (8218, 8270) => 0.0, 31.7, 30.9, 31.5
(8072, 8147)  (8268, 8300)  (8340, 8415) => -0.4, 31.4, 29.8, 30.4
